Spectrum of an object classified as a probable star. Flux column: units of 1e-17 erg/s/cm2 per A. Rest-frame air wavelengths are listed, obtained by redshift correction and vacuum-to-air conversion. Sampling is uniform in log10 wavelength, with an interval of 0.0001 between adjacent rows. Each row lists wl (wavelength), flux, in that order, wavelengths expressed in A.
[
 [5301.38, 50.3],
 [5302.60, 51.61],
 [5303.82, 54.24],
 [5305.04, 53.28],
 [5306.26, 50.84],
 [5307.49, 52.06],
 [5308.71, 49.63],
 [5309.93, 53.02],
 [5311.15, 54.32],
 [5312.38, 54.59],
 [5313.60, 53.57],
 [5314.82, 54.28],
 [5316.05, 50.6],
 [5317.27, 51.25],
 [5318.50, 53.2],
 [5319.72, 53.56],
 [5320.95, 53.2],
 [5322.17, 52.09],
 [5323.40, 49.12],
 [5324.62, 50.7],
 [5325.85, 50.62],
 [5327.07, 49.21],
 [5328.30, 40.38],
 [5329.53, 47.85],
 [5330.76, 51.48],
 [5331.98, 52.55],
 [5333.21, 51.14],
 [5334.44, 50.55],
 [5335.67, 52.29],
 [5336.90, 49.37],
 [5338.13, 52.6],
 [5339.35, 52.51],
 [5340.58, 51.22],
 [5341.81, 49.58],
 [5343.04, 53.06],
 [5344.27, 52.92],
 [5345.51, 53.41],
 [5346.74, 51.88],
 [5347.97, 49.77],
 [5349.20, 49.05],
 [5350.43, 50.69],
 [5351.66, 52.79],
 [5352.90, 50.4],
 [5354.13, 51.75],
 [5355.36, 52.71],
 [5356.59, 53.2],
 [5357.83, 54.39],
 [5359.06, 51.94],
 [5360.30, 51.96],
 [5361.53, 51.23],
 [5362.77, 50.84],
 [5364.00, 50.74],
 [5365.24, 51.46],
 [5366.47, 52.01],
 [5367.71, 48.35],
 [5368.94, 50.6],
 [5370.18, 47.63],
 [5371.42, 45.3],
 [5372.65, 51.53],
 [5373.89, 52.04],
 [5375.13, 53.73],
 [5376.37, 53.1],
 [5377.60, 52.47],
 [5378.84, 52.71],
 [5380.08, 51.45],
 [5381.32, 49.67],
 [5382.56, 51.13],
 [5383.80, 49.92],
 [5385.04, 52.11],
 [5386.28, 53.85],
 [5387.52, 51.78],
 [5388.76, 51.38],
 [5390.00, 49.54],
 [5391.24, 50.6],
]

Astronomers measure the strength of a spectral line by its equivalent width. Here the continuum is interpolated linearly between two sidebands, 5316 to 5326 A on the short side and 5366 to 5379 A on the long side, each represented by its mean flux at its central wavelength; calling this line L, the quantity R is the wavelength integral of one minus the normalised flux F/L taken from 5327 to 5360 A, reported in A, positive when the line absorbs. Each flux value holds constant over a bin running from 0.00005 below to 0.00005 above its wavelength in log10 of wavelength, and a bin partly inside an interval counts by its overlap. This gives 0.1 A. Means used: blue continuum 51.7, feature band 51.1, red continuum 50.8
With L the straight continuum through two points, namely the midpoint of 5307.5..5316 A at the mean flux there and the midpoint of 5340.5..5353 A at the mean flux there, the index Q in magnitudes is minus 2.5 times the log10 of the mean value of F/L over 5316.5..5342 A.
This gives 0.03 mag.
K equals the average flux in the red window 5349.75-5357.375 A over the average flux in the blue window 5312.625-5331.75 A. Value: 1.02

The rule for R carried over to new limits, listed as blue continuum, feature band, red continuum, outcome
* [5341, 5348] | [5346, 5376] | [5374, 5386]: 0.4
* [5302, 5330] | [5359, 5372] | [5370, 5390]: 0.3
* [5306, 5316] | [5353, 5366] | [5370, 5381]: -0.1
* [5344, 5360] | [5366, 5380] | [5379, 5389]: 0.2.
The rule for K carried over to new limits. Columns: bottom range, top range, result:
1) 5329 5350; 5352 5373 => 0.99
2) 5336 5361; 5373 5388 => 1.00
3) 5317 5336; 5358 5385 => 1.01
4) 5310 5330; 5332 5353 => 1.00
